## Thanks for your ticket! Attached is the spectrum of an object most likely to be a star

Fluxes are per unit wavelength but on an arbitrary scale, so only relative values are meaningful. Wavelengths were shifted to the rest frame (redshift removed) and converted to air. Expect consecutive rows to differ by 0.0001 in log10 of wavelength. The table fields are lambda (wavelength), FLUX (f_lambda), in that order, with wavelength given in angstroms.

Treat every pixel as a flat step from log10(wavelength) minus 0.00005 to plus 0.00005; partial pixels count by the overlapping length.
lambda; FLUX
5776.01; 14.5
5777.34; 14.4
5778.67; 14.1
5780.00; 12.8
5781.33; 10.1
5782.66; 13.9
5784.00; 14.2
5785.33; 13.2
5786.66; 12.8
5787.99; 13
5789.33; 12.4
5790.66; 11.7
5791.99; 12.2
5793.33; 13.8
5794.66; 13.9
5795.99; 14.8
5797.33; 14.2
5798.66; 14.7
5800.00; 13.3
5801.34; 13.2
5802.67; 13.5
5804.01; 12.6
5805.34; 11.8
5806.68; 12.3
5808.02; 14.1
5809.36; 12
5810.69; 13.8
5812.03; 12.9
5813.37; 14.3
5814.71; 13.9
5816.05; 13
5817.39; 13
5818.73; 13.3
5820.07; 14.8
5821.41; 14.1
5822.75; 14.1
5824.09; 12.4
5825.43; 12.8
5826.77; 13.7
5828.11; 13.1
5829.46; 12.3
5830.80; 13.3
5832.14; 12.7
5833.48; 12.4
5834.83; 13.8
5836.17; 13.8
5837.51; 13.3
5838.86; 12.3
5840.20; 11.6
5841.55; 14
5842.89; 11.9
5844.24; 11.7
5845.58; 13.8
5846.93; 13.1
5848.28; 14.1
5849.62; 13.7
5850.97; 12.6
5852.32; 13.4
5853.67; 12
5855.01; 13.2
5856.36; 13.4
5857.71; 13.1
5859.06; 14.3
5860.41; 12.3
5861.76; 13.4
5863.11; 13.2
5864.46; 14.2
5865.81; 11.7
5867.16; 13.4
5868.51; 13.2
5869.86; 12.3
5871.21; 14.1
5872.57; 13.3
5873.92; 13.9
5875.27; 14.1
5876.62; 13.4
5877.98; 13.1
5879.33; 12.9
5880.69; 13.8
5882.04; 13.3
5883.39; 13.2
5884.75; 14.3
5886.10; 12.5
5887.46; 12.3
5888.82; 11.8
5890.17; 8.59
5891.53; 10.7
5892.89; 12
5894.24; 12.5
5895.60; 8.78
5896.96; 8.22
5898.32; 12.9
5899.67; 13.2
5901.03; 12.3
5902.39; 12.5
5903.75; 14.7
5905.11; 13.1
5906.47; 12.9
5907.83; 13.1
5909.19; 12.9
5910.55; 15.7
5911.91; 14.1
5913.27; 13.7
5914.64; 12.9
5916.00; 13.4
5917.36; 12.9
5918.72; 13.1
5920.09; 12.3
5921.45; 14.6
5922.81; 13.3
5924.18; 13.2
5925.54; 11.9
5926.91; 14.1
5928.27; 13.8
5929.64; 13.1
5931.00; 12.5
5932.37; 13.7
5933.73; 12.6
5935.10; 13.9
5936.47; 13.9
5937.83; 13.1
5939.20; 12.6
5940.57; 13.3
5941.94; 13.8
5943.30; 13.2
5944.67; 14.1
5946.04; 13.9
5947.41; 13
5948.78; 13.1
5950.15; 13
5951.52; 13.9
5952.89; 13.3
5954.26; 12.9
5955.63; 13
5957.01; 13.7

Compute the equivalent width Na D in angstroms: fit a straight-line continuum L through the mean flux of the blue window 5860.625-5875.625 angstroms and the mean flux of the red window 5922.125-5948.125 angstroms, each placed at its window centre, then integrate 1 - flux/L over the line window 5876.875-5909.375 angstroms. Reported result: 2.4 angstroms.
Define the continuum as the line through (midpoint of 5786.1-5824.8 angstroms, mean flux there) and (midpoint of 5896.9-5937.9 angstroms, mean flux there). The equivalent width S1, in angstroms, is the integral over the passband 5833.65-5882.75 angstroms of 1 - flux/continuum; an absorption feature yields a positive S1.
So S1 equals 0.3 angstroms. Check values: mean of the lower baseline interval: 13.3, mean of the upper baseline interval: 13.2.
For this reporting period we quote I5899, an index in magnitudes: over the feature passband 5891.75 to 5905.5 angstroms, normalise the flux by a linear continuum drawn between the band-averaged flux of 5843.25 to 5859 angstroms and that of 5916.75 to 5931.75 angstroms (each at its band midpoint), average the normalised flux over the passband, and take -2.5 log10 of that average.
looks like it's 0.10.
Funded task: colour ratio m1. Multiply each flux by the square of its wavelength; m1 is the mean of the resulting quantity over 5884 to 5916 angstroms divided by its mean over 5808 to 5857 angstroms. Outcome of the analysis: 1.0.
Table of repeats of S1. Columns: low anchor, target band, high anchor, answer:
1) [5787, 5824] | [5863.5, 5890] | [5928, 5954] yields 0.46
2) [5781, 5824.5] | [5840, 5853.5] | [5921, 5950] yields 0.31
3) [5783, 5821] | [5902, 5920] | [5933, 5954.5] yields -0.11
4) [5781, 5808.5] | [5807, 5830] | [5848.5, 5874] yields -0.36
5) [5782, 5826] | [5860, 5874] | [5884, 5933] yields -0.23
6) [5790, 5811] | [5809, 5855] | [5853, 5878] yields 0.30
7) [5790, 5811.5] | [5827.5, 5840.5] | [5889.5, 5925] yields 0.15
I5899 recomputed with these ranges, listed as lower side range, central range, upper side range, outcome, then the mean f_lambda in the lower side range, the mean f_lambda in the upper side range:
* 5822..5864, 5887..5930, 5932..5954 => 0.05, 13.1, 13.4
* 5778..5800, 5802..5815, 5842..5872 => 0.01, 13.2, 13.1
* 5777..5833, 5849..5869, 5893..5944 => 0.00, 13.2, 13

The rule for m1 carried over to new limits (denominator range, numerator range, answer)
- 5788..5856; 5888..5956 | 1.01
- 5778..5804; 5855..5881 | 1.03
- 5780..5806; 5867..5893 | 1.01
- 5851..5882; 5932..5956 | 1.03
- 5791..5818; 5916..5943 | 1.04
